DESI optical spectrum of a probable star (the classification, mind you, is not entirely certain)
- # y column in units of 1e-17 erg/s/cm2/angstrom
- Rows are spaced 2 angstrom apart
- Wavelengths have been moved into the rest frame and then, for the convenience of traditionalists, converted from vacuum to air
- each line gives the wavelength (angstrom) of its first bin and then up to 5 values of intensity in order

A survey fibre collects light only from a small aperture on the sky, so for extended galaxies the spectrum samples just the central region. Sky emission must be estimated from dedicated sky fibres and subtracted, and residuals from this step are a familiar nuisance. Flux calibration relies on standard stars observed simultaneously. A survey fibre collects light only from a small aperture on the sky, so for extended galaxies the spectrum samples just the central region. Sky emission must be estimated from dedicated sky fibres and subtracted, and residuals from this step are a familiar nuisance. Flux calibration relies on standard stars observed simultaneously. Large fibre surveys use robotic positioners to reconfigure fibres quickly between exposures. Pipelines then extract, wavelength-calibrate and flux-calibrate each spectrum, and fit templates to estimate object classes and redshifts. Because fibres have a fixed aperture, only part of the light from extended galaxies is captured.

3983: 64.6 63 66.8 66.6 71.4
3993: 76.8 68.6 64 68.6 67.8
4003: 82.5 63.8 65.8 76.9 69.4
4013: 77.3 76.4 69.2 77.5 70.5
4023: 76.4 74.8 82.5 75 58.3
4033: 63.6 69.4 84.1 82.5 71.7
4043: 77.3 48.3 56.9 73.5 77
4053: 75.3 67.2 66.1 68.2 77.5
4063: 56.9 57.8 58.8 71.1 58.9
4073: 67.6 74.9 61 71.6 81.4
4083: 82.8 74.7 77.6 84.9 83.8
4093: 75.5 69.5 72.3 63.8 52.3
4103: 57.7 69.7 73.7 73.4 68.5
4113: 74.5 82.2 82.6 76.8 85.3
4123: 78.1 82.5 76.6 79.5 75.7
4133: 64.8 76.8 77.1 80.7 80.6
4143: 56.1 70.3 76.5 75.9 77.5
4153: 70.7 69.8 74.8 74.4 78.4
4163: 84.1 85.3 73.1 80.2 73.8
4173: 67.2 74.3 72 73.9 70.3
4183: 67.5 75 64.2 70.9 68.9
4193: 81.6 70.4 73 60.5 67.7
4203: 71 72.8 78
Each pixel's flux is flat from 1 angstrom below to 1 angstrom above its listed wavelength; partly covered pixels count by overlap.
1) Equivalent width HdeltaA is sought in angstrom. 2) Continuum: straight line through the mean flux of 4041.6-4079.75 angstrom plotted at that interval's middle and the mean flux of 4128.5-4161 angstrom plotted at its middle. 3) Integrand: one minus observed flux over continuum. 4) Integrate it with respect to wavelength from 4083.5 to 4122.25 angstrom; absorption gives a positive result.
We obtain -1.9 angstrom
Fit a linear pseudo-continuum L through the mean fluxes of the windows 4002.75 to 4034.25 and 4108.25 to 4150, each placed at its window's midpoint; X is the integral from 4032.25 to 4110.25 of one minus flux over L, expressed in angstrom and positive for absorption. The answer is 4.2 angstrom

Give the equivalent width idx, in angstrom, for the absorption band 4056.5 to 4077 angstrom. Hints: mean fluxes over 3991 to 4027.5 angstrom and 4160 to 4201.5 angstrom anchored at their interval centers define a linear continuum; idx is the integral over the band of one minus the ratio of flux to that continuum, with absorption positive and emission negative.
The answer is 2.0 angstrom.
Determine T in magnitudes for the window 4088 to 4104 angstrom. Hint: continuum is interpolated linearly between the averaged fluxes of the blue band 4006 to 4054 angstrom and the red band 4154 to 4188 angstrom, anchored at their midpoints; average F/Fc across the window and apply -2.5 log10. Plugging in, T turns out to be 0.046 mag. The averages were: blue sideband 72.1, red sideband 74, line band 70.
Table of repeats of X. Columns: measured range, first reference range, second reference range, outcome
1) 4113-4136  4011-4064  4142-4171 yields -1.3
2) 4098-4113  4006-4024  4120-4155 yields 1.7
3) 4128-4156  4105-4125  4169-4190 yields 0.4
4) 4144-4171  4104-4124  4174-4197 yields -0.9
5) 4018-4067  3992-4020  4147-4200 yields 1.4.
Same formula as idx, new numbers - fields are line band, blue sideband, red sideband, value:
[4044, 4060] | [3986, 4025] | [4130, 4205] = 1.20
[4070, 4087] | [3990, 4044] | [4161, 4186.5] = 0.35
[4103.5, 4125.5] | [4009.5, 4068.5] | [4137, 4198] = -1.24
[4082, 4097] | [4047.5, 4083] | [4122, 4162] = -1.55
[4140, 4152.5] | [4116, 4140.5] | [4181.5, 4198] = 0.56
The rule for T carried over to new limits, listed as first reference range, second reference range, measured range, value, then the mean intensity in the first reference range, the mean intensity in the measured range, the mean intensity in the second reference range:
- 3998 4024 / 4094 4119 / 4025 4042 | -0.02 mag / 72.5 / 73.5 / 70.3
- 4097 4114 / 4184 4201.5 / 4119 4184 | -0.10 mag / 67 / 75.1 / 70.3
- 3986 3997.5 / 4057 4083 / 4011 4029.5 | -0.10 mag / 69.3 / 75.2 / 67.7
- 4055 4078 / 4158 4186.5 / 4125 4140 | -0.07 mag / 65.4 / 76.3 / 74.8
